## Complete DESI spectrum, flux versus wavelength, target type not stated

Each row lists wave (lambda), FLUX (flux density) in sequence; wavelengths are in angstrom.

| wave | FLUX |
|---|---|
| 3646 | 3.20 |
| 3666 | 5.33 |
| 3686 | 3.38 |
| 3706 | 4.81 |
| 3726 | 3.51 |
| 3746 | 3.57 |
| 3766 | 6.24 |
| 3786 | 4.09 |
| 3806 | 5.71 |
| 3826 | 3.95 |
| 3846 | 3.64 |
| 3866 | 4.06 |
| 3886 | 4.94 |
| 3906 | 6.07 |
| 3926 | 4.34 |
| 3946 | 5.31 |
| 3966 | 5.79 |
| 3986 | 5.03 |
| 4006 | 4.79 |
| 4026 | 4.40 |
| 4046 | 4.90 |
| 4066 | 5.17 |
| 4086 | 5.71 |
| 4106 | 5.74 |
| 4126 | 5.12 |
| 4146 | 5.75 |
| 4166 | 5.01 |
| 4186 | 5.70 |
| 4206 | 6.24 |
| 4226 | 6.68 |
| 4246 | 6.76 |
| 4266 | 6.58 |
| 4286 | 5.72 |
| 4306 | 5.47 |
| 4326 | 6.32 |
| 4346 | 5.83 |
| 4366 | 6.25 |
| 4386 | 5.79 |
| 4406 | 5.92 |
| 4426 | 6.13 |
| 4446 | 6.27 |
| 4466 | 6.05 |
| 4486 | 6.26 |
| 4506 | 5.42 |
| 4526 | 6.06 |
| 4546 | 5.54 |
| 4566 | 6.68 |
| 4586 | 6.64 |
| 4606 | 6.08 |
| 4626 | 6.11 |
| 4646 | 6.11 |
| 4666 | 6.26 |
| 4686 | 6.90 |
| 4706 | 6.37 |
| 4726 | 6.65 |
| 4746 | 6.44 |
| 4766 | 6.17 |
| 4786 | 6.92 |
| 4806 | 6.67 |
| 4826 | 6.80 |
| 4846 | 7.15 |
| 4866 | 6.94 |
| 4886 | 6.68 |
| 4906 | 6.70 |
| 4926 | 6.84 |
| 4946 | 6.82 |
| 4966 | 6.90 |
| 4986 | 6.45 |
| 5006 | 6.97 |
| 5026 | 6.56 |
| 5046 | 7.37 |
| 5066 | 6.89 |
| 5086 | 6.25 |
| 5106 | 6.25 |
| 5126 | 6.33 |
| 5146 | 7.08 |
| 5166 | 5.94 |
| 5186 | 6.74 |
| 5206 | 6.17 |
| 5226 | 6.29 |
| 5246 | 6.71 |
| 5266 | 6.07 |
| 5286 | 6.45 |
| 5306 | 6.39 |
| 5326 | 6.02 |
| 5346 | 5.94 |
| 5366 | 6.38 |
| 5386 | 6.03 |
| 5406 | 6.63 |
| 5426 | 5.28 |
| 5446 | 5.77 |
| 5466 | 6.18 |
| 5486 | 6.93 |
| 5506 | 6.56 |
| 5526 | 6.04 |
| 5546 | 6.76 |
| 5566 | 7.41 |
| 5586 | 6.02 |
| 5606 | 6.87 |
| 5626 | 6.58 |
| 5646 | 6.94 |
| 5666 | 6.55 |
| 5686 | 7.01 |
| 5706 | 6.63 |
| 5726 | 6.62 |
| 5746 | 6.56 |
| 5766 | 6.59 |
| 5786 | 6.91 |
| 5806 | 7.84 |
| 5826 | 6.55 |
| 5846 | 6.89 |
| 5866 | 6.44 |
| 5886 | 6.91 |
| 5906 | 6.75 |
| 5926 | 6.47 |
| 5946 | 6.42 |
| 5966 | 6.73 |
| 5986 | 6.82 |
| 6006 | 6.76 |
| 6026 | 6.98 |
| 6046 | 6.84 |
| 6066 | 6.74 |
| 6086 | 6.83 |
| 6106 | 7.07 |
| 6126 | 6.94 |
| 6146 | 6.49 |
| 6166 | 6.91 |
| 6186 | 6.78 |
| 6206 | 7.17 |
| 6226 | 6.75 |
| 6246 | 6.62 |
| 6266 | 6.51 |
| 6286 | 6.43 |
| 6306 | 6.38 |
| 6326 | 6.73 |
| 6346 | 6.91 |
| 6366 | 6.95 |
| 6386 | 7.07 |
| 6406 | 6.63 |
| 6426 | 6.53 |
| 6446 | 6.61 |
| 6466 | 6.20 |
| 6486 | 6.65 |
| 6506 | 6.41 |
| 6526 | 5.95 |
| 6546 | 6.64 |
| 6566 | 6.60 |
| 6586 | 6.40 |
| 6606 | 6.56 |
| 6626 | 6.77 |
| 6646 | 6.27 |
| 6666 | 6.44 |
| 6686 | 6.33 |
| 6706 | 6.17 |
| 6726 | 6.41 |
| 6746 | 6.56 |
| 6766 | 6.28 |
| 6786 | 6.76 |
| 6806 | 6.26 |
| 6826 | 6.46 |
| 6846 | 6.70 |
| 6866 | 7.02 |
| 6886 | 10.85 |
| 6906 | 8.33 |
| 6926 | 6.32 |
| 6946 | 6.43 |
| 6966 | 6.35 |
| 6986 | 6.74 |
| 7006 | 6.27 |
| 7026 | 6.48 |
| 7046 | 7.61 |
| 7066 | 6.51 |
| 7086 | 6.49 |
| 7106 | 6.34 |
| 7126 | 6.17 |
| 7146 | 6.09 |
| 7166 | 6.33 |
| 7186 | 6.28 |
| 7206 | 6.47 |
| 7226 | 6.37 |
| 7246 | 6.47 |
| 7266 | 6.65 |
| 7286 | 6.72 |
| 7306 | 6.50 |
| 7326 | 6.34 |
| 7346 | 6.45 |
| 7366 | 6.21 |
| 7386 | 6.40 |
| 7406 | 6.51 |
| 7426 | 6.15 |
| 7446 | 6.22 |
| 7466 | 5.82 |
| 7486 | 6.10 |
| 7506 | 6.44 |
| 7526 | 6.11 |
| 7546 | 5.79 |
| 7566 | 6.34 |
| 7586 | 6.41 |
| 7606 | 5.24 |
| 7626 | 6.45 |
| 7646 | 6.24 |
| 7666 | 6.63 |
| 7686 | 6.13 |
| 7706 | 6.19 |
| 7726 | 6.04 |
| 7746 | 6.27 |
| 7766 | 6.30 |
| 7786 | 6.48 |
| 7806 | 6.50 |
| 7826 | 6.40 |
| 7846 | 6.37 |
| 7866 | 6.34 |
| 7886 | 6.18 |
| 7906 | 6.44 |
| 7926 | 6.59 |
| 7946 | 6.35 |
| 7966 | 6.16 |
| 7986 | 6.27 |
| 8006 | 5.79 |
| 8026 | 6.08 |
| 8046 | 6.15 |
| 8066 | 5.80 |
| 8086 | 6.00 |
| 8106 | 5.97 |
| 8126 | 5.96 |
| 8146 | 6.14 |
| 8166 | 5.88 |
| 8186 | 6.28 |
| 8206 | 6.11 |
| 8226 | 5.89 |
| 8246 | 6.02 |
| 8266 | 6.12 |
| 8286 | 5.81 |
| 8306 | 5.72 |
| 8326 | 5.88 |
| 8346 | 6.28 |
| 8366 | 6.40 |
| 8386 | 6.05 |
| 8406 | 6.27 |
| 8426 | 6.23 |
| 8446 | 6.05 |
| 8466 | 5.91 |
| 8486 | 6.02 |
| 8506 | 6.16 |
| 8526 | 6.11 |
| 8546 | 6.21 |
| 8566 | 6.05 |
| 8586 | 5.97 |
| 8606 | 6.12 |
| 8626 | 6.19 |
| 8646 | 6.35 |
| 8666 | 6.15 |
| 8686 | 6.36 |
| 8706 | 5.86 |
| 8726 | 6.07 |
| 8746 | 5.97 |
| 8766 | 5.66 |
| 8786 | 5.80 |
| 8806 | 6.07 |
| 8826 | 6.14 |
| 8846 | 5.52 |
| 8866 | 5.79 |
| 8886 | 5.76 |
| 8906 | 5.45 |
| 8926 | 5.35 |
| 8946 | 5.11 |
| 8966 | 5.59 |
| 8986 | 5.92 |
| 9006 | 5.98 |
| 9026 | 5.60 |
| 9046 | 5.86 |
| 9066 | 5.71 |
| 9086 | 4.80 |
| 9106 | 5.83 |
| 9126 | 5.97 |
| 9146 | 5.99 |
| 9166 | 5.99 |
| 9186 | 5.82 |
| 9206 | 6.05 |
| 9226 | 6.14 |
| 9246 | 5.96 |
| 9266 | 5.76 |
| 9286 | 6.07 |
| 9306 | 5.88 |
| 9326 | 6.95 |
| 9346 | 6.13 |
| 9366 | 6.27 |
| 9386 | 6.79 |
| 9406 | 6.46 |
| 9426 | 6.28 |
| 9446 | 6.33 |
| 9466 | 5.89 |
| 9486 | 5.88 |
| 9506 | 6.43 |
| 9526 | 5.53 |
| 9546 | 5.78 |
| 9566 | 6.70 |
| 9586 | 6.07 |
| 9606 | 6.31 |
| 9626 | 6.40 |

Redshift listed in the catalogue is 0.05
